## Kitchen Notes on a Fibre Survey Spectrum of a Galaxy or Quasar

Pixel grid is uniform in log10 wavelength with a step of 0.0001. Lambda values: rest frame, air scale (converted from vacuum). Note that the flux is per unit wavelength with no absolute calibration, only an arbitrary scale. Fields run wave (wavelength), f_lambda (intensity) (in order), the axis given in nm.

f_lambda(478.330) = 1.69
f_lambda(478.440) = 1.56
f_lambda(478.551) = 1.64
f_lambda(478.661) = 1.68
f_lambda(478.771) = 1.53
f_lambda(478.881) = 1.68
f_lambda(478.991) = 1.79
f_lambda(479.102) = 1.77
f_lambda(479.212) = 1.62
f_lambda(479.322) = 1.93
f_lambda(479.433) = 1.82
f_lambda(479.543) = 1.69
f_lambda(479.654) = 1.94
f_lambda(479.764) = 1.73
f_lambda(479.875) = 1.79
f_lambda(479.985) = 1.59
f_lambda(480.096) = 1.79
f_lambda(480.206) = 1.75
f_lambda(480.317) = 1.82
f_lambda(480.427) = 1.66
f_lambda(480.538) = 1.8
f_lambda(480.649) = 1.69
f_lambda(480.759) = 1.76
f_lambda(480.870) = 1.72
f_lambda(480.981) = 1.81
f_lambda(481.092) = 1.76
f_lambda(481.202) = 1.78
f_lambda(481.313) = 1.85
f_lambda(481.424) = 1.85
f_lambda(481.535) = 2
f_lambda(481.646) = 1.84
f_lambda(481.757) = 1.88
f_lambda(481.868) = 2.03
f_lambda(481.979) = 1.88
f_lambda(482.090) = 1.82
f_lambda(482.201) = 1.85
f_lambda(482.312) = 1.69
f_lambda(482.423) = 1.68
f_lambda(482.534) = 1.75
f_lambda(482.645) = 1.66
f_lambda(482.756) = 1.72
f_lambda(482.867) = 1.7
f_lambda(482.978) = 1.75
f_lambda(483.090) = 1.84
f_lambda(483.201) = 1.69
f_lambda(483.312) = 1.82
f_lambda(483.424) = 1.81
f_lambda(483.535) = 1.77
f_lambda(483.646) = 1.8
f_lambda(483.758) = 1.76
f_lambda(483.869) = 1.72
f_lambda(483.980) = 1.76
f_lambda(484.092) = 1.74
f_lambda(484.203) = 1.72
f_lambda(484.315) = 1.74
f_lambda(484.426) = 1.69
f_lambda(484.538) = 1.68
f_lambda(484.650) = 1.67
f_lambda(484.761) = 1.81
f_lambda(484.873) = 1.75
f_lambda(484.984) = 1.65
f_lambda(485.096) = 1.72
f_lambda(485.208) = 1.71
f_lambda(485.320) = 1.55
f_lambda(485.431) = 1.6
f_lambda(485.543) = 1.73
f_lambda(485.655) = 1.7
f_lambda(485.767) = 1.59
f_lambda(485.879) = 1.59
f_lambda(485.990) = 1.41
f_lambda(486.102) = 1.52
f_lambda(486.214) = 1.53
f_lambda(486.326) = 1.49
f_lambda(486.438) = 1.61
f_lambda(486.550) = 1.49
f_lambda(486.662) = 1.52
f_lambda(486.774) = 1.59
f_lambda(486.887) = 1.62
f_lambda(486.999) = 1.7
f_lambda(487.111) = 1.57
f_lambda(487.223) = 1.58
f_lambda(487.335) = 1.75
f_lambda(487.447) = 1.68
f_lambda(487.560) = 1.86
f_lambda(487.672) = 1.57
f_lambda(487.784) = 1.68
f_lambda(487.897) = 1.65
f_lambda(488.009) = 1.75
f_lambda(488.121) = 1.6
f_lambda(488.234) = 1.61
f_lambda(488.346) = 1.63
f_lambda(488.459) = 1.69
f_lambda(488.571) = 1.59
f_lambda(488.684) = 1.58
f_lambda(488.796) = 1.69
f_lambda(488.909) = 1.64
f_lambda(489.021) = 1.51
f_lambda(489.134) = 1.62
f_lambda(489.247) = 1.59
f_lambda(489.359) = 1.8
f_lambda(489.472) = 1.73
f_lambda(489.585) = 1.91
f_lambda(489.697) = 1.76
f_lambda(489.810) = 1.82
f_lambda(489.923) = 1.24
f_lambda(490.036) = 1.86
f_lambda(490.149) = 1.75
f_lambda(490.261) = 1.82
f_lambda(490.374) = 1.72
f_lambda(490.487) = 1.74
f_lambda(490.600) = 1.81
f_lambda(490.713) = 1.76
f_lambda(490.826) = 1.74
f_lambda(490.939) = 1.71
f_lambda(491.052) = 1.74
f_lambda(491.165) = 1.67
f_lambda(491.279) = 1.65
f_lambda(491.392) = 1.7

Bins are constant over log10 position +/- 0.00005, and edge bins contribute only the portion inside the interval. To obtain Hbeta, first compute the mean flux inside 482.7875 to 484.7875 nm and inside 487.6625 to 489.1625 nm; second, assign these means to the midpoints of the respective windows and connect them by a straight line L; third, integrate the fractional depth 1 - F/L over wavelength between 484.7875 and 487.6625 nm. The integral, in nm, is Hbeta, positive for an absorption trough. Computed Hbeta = 0.11 nm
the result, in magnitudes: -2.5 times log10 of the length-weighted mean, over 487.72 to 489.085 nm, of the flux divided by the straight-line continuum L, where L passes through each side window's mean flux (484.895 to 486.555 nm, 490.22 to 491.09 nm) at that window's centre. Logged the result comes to 0.03 mag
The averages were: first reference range 1.6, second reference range 1.75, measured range 1.63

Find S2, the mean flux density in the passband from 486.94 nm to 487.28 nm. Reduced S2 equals 1.62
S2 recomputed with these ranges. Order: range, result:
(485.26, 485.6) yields 1.63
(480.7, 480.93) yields 1.74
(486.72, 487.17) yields 1.62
